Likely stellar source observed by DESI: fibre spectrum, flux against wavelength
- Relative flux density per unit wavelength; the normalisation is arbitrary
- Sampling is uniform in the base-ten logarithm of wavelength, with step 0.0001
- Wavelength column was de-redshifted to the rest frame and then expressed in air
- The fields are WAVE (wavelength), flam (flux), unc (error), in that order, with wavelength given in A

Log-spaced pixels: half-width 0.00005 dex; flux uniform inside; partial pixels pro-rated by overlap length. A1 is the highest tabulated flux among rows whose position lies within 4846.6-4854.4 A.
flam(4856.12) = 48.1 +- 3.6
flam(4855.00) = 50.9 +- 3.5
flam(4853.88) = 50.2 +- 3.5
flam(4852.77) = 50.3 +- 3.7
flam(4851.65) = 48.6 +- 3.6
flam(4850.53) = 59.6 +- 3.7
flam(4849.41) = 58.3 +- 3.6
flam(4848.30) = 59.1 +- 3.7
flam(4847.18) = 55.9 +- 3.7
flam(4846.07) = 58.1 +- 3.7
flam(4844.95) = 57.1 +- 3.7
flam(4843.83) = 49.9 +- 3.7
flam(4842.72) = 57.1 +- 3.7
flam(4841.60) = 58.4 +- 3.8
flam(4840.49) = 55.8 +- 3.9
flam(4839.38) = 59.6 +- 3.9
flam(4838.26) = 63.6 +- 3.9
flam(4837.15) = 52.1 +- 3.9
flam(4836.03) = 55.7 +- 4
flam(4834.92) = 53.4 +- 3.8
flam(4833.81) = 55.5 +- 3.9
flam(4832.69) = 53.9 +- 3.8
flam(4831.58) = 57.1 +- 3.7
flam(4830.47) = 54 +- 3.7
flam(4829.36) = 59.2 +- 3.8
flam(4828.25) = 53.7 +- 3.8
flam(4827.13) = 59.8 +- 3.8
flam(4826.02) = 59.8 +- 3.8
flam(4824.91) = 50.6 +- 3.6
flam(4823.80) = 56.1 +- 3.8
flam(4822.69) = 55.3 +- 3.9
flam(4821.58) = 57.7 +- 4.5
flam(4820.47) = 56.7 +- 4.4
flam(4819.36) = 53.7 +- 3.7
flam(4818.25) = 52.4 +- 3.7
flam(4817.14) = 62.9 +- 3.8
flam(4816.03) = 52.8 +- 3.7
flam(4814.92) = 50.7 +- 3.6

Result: 59.6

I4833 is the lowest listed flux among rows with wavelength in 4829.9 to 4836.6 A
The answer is 53.4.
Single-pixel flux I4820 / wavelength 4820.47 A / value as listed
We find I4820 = 56.7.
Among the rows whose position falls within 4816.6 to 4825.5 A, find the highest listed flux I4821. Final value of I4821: 62.9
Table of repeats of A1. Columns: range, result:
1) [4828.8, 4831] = 59.2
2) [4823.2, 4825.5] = 56.1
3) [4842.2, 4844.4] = 57.1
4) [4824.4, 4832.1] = 59.8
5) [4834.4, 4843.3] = 63.6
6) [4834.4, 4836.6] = 55.7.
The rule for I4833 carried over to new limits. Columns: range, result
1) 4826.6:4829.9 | 53.7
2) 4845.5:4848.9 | 55.9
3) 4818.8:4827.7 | 50.6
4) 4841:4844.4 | 49.9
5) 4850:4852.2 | 48.6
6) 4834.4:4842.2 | 52.1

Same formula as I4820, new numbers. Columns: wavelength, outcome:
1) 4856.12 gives 48.1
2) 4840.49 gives 55.8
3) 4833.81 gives 55.5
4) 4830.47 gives 54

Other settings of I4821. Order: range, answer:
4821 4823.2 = 57.7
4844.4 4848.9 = 59.1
